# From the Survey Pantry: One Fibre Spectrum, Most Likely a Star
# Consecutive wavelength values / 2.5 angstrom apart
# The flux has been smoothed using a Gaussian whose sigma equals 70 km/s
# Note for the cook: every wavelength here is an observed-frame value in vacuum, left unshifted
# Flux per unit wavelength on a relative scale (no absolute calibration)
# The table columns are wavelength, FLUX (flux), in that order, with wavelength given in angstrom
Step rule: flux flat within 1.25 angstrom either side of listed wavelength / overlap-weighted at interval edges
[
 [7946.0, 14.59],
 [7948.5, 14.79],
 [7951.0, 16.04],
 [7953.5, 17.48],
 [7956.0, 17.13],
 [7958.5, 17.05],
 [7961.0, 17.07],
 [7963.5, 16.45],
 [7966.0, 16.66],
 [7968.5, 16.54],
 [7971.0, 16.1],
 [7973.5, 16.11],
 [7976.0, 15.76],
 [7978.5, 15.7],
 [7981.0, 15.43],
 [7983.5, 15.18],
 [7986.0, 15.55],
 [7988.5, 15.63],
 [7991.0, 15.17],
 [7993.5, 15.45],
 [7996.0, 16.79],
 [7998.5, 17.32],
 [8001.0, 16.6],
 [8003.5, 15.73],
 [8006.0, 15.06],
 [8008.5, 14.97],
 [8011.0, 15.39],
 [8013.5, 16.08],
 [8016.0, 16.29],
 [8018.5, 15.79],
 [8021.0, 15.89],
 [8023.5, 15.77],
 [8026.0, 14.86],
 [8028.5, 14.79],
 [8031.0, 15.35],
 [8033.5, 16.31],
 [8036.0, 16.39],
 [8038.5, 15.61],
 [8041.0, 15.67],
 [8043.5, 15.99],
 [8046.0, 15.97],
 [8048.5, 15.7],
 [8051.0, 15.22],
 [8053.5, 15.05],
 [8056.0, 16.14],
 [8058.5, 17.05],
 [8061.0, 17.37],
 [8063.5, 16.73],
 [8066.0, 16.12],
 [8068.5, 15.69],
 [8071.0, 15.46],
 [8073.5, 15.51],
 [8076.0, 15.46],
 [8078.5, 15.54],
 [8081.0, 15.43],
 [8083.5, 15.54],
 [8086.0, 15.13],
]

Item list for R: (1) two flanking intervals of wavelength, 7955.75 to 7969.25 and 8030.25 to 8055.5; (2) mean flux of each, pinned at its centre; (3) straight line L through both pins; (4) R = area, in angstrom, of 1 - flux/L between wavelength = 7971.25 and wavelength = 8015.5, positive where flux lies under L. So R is 1.7 angstrom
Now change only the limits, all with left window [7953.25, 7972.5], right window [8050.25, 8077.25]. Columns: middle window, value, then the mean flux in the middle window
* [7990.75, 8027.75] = 1.3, 15.8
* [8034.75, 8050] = 0.3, 15.9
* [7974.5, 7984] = 0.6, 15.6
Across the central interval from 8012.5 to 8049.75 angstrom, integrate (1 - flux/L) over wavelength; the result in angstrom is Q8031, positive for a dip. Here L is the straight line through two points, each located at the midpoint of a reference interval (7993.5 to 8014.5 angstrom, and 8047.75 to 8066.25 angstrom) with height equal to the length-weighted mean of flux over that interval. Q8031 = 0.73 angstrom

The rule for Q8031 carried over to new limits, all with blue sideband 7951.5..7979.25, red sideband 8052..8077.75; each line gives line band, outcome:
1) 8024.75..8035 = 0.5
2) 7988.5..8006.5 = 0.4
